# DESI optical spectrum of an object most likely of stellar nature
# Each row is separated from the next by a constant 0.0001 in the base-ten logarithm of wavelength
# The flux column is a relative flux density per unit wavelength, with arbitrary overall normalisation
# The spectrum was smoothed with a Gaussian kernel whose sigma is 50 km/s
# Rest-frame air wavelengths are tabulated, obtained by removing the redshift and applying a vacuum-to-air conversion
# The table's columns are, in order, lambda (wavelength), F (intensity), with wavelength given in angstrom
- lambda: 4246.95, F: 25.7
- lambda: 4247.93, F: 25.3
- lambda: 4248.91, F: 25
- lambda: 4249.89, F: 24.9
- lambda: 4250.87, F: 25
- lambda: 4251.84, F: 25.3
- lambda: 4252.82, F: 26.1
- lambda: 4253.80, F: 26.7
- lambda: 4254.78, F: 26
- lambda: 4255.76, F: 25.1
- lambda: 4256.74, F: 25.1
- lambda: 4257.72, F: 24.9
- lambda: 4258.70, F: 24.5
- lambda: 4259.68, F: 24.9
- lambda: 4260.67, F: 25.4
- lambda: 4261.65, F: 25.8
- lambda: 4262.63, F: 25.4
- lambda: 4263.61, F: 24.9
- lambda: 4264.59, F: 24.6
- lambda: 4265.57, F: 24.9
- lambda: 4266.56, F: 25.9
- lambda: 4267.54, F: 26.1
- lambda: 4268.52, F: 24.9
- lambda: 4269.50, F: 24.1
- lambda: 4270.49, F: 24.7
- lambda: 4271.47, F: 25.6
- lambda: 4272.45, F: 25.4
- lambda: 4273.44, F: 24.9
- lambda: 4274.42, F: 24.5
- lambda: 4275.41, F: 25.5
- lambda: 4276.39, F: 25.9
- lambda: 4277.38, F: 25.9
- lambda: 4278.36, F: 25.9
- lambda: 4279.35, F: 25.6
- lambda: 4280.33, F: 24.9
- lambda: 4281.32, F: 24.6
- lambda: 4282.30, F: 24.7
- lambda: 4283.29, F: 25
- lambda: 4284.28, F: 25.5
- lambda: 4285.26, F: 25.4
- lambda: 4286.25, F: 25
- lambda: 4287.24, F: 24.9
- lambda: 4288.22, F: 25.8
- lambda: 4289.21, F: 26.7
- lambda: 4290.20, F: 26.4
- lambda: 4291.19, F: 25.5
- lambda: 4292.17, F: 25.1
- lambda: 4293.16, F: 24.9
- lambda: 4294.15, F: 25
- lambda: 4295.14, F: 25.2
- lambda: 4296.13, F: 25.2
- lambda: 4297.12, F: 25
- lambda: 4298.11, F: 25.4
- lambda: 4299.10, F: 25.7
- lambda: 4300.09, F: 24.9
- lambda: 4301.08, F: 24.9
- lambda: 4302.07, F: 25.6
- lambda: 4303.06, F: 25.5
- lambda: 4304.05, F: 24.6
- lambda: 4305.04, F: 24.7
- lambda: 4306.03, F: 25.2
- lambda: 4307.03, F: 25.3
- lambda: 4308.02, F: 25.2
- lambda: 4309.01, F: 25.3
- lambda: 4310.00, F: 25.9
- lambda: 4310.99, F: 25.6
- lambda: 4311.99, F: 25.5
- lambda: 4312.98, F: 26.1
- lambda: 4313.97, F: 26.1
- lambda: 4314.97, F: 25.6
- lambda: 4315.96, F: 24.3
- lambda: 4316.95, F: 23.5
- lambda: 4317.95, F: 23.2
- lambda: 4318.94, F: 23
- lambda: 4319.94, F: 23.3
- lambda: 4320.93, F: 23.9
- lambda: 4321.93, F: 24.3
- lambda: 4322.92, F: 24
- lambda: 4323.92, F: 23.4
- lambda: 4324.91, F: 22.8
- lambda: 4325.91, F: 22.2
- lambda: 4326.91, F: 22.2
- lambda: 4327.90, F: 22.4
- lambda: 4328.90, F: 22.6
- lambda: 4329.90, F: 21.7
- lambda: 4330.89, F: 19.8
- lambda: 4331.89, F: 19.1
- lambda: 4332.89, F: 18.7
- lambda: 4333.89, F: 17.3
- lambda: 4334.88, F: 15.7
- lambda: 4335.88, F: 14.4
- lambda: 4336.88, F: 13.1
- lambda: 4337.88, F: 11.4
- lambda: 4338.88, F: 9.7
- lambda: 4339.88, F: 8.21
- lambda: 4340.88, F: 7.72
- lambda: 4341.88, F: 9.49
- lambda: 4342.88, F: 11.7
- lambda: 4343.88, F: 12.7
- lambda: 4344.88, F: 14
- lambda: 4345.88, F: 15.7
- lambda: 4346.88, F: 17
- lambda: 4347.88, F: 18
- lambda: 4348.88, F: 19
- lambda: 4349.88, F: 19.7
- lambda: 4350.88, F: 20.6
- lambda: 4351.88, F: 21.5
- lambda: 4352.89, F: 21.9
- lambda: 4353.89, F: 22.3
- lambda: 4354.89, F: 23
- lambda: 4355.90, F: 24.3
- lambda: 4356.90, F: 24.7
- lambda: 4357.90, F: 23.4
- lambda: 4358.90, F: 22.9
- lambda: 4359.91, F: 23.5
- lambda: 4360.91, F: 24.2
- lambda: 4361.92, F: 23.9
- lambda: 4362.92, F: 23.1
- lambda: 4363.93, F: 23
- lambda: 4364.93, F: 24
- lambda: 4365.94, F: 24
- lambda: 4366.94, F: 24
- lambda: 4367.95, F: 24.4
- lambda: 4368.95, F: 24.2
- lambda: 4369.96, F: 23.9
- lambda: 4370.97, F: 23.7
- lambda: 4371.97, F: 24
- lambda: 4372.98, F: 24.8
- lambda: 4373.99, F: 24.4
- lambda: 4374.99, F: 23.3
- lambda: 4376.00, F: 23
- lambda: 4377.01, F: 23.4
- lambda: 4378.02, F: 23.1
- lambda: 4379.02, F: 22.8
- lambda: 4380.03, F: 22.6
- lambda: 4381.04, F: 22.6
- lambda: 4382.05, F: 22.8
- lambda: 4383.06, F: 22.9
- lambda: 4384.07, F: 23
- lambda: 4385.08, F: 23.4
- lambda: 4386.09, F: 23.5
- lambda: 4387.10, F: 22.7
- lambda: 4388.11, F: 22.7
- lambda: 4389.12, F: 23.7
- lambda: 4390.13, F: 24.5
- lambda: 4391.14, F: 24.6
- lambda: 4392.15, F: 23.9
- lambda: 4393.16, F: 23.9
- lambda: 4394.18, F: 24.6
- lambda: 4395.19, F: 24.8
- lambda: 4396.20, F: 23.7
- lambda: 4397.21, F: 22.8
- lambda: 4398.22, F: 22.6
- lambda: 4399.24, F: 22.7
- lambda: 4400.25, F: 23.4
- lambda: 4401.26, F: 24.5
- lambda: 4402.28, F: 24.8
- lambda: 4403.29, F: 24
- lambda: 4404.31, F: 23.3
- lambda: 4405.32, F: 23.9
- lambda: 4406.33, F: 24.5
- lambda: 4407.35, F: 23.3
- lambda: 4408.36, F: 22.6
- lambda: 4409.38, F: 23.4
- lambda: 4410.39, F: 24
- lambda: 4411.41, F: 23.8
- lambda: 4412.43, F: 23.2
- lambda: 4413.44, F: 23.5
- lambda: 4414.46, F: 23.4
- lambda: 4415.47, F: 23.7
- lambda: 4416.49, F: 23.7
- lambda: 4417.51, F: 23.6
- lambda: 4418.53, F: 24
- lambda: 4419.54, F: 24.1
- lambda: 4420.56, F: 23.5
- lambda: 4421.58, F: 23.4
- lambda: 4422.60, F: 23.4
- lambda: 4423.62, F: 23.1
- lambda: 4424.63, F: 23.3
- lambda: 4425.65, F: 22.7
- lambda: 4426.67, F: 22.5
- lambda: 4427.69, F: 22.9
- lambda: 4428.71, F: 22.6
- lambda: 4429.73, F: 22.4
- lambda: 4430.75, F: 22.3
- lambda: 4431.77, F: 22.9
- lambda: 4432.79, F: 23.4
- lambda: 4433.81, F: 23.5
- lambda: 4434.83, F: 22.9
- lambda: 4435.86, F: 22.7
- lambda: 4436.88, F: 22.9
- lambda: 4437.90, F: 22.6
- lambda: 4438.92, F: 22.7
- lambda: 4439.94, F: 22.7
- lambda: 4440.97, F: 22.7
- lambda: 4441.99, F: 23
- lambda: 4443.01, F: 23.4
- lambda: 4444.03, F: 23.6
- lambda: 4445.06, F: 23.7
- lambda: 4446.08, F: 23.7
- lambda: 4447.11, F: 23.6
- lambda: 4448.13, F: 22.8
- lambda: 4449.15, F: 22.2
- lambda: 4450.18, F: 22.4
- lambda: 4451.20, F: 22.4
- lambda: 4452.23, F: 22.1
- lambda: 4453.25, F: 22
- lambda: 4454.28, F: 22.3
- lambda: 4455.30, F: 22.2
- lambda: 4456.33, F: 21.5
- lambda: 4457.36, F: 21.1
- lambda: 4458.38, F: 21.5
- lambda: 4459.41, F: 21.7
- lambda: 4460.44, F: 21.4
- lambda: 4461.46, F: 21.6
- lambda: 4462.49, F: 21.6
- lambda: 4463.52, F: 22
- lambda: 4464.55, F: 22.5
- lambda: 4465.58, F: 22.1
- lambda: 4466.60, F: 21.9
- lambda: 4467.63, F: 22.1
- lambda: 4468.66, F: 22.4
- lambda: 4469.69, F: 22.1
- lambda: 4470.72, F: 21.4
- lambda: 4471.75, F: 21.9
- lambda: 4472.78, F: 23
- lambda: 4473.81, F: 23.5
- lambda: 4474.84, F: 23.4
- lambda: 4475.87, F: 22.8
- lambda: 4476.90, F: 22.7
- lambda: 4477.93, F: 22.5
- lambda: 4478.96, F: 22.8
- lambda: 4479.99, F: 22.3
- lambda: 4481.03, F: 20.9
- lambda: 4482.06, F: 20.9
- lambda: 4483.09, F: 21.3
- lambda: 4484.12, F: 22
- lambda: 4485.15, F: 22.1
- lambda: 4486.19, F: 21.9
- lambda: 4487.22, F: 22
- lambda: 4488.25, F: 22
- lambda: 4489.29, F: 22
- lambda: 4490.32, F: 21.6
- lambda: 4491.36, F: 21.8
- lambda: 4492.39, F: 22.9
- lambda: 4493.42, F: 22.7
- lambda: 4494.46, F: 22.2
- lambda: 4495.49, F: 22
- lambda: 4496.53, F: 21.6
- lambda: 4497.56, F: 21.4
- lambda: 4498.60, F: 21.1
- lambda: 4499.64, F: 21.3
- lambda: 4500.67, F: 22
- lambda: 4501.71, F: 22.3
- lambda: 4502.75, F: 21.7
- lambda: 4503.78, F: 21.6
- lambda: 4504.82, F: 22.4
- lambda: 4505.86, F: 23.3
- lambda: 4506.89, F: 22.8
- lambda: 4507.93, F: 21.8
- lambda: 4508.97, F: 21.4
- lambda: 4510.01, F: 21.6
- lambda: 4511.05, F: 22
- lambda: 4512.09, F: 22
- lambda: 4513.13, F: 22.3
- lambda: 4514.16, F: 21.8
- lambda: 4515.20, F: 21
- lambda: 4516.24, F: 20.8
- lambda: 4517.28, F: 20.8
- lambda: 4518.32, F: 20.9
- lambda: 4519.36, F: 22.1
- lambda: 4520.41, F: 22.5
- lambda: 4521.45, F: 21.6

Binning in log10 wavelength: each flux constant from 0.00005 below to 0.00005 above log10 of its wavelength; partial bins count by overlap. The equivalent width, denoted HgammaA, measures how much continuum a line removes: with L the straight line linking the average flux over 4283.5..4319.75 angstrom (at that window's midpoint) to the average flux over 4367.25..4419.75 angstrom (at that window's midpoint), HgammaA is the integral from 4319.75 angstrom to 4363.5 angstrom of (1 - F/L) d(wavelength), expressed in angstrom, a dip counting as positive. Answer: 9.5 angstrom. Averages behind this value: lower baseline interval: 25.2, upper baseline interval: 23.6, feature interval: 19.2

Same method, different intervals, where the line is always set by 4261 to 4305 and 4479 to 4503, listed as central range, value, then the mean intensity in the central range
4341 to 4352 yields 3.8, 15.8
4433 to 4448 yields -0.3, 23.1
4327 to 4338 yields 2.8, 18.2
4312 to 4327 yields 0.4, 24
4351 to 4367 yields 0.5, 23.3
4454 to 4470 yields 0.3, 21.9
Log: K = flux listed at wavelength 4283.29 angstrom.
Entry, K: 25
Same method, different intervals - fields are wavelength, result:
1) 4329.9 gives 21.7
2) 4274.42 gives 24.5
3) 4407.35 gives 23.3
